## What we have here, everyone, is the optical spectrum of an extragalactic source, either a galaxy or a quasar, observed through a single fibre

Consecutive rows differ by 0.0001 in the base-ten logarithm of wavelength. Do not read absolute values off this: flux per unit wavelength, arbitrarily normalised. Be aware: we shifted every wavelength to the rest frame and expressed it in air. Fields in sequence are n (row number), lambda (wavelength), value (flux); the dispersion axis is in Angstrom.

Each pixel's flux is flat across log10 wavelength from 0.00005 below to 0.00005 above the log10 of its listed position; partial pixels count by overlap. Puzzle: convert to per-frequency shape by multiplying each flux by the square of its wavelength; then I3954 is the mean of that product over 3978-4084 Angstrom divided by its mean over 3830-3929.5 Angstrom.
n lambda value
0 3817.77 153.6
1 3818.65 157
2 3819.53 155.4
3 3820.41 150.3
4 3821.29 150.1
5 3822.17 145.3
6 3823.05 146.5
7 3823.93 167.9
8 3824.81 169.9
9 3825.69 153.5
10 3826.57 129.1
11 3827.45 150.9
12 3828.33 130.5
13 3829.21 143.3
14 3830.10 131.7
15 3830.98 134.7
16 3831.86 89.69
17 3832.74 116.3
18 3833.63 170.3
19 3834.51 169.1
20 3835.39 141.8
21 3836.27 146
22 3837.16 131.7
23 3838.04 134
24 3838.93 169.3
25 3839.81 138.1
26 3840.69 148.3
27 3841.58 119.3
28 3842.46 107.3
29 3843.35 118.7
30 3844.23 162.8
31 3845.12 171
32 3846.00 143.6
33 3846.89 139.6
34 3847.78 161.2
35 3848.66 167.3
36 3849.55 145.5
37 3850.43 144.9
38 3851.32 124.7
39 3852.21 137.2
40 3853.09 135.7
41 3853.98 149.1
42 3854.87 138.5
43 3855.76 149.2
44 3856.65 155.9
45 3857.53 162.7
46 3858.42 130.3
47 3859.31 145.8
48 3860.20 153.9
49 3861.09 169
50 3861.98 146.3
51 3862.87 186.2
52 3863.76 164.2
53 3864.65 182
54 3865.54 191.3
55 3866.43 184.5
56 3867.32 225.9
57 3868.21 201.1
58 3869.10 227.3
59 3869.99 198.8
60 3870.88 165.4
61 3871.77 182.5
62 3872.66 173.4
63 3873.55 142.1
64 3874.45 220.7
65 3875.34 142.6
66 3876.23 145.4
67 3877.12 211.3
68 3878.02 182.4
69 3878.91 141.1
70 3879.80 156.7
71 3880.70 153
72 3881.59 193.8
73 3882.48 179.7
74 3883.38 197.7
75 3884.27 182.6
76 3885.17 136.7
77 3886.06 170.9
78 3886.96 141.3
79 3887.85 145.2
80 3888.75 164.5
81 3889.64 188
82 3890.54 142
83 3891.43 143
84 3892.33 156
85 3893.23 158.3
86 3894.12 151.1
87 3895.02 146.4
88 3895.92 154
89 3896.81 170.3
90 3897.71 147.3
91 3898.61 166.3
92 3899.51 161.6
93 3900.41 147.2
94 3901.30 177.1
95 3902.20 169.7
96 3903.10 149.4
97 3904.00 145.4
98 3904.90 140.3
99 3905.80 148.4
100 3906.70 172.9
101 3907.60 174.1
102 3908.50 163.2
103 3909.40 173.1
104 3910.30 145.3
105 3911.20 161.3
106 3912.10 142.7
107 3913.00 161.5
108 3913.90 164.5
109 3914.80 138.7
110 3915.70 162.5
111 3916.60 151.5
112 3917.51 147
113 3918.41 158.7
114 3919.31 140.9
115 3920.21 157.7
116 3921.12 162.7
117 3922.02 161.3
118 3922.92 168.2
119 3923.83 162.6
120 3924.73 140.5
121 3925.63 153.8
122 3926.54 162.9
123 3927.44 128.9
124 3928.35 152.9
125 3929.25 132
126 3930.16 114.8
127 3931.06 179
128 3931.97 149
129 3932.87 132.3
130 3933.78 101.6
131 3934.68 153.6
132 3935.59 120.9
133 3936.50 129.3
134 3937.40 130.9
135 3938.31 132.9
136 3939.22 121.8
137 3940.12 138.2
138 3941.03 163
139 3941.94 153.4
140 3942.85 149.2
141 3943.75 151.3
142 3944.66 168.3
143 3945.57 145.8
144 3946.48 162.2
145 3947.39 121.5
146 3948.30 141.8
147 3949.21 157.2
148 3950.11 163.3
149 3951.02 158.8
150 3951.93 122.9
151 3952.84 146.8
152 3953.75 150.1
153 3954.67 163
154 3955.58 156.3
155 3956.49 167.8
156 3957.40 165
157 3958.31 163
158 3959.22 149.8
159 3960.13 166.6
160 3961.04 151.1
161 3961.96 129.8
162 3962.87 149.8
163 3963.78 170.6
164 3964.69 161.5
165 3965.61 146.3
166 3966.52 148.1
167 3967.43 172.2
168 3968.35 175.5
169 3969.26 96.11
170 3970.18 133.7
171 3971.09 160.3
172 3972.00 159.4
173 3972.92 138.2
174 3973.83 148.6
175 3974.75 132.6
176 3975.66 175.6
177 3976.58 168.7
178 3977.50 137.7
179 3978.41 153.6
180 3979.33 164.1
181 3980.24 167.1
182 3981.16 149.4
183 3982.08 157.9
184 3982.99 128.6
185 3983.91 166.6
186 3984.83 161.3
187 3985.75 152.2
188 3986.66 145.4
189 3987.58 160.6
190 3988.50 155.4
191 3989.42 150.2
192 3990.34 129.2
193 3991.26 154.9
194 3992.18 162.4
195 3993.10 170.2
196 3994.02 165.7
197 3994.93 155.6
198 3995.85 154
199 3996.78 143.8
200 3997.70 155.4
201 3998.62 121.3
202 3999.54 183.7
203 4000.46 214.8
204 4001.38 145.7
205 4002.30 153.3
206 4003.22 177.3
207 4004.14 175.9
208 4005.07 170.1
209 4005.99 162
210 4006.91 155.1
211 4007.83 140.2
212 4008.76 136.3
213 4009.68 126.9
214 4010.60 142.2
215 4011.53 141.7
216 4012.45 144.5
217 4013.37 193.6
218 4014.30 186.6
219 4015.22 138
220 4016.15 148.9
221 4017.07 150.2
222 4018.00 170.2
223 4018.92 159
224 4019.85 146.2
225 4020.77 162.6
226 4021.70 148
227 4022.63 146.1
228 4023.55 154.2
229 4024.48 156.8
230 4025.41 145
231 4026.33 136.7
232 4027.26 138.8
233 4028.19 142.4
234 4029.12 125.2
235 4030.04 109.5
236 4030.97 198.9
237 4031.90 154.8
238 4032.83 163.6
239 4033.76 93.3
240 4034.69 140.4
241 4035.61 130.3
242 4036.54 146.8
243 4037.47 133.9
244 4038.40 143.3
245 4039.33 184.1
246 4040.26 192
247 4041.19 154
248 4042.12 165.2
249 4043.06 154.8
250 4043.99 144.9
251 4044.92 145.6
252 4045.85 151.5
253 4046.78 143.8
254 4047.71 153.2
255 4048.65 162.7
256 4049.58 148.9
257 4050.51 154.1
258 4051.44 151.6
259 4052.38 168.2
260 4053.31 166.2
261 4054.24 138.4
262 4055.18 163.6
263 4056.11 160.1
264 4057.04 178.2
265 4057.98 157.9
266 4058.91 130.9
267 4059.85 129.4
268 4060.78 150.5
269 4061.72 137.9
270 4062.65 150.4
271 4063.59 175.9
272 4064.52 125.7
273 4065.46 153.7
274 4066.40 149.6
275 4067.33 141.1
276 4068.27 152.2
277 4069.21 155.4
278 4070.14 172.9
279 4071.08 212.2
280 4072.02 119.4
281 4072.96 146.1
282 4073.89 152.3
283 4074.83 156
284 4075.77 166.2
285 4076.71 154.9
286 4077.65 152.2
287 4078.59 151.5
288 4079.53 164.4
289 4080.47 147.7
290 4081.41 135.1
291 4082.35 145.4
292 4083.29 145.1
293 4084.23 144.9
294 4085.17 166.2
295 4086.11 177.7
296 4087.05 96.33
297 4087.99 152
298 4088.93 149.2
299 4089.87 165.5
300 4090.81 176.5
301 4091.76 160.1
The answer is 1.1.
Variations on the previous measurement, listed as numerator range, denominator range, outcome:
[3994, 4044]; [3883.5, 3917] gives 1.03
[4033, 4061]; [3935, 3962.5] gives 1.07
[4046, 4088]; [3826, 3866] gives 1.16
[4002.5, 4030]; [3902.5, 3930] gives 1.04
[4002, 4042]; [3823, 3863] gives 1.15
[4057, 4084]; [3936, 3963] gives 1.08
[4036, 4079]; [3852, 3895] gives 1.02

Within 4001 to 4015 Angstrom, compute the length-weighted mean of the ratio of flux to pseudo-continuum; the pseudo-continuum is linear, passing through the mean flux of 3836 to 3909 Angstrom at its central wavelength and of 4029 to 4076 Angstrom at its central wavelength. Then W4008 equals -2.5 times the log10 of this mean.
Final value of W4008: -0.02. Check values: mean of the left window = 160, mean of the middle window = 157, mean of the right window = 152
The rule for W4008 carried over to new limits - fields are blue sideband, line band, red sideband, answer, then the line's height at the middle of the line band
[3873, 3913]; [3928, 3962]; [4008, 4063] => 0.08 mag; 157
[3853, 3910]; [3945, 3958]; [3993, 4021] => 0.06 mag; 161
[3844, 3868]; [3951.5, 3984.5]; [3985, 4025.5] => 0.03 mag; 156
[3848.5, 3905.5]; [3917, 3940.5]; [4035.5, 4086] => 0.12 mag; 161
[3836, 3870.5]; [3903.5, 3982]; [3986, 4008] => 0.05 mag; 158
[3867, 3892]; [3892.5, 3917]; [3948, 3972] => 0.06 mag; 167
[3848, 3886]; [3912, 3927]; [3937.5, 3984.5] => 0.02 mag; 158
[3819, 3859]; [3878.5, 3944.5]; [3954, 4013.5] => -0.03 mag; 149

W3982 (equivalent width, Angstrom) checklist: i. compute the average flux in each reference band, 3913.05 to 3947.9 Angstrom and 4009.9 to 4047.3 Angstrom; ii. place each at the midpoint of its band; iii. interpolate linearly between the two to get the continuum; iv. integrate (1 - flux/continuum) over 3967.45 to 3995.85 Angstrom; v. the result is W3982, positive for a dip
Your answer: -0.8 Angstrom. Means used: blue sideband 147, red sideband 151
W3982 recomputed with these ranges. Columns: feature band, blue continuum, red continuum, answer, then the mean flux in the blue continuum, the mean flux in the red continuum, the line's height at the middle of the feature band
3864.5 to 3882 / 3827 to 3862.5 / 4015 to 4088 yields -4.5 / 143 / 151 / 144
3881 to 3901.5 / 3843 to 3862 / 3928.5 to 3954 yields -2.2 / 148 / 143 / 146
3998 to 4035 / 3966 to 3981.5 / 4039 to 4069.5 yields 0.1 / 152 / 154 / 153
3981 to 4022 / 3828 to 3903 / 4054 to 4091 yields -0.4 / 158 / 152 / 154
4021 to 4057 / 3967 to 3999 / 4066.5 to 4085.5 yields 0.6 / 152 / 154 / 153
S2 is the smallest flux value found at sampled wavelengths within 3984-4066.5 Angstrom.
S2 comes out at 93.3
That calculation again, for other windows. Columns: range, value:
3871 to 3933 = 114.8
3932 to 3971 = 96.11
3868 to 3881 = 141.1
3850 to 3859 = 124.7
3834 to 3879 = 107.3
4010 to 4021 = 138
